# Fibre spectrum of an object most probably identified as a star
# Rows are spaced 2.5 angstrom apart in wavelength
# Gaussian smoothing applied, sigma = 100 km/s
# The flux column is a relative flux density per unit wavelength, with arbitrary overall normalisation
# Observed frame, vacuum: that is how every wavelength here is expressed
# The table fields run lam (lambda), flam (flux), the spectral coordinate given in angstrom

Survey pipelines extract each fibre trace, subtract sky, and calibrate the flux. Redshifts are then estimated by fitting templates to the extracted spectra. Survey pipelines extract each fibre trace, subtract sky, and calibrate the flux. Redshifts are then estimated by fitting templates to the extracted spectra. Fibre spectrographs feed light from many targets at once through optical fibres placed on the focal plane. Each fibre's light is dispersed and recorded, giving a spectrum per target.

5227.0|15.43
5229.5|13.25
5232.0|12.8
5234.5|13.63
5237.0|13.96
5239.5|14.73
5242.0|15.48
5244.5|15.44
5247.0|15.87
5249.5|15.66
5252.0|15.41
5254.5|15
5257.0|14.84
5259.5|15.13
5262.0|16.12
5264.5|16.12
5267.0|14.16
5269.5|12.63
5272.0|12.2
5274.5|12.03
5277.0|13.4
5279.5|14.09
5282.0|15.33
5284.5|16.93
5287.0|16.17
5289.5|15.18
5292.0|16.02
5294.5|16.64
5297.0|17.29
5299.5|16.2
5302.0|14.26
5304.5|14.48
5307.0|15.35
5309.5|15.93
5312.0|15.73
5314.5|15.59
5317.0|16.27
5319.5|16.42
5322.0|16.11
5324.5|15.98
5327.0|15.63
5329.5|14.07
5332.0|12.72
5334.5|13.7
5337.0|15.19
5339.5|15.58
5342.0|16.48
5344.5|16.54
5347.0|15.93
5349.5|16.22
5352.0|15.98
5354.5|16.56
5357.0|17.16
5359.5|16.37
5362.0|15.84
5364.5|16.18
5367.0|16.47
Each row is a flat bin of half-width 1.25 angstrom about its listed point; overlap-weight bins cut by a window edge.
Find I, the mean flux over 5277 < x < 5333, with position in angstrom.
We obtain 15.5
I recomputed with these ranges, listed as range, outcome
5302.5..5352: 15.5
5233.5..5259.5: 15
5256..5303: 15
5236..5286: 14.7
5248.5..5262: 15.3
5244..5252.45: 15.6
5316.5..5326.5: 16.1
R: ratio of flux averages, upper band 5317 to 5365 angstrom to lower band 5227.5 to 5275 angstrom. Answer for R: 1.08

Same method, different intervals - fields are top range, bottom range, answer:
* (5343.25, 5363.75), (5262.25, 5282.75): 1.18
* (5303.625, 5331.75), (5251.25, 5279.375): 1.09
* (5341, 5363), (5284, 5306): 1.03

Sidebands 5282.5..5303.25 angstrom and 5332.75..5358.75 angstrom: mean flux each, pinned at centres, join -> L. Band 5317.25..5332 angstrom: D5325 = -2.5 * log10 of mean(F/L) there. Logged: 0.04 mag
